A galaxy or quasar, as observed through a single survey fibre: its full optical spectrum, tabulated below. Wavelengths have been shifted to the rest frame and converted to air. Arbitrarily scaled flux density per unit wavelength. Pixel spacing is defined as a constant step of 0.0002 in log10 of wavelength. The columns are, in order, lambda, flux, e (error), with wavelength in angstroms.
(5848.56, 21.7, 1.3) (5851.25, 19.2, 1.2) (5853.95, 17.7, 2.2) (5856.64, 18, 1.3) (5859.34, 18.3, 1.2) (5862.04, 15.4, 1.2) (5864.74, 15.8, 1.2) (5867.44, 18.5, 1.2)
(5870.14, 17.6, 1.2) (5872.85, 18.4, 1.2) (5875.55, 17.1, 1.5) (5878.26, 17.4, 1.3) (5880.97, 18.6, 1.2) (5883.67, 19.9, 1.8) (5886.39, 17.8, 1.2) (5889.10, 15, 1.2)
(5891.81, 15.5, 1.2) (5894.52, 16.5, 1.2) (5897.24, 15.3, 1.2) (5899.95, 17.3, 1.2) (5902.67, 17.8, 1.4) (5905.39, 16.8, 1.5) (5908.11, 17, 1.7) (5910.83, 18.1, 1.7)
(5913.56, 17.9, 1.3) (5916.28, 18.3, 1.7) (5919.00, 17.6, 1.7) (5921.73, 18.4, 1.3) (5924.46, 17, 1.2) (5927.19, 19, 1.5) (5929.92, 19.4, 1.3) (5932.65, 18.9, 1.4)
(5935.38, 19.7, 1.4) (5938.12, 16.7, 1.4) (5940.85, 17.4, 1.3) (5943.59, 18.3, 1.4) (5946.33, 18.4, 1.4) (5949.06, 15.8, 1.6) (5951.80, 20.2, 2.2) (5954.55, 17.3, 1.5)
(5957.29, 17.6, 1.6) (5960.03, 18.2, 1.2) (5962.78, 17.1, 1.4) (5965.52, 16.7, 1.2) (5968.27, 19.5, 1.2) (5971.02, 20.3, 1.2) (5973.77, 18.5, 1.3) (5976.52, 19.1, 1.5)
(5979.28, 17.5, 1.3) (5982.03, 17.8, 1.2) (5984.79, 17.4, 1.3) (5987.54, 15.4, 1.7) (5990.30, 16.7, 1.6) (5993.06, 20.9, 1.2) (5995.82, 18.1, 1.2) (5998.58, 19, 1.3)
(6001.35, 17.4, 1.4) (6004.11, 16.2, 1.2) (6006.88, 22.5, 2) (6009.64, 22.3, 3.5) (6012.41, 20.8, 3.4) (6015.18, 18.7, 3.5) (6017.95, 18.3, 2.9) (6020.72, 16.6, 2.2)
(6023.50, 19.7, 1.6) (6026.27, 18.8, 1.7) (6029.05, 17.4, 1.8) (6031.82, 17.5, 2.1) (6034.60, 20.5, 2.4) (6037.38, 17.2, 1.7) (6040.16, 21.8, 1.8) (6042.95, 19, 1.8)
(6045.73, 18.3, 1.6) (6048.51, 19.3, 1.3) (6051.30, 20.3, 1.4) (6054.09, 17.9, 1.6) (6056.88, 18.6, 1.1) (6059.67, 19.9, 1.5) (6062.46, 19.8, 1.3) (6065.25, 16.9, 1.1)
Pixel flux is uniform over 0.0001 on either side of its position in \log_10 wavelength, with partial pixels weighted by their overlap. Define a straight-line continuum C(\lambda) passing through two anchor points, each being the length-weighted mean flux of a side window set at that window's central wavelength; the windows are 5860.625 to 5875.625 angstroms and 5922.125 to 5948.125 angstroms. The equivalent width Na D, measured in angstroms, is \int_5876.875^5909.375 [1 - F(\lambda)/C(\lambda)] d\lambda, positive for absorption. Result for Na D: 0.9 angstroms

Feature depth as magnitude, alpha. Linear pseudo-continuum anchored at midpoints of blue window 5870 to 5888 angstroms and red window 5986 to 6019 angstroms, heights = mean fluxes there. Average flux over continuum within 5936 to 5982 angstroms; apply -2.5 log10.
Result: 0.032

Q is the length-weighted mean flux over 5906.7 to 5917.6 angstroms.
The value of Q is 17.8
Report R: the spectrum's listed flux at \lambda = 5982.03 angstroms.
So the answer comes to 17.8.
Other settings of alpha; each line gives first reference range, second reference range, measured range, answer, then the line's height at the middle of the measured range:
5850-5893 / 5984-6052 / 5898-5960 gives 0.01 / 18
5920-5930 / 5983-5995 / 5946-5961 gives 0.01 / 18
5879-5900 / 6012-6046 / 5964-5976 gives -0.04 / 18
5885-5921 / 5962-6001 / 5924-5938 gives -0.08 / 17.4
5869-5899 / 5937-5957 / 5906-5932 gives -0.03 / 17.5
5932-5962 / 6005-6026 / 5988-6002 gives 0.05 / 19.2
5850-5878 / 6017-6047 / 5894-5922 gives 0.03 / 17.9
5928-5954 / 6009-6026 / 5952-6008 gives 0.03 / 18.8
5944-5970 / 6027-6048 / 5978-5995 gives 0.04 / 18.3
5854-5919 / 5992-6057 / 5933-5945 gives -0.01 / 18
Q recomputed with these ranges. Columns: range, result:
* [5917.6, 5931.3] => 18.3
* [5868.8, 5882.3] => 17.8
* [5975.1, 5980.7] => 18.3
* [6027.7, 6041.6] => 18.9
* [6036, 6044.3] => 19.3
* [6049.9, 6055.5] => 19.1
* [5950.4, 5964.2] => 18.1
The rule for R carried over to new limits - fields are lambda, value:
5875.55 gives 17.1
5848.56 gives 21.7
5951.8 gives 20.2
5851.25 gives 19.2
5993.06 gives 20.9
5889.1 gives 15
